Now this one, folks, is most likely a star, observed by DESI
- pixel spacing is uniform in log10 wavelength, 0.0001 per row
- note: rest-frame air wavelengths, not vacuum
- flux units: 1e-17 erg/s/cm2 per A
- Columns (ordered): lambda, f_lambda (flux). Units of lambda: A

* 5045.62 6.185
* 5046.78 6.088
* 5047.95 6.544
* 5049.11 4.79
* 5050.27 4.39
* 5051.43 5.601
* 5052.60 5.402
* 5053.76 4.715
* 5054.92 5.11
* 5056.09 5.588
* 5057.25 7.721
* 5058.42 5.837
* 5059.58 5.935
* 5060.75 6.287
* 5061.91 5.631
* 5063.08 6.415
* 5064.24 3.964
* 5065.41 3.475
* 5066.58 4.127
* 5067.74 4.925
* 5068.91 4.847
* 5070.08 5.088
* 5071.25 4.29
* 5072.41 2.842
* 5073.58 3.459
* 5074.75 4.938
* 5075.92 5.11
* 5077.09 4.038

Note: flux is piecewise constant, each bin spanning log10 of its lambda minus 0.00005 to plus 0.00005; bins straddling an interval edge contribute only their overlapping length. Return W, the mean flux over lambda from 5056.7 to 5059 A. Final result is 6.76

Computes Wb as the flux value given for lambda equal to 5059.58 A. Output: 5.935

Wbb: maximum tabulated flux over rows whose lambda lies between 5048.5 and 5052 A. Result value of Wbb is 5.601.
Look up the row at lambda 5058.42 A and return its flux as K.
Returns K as 5.837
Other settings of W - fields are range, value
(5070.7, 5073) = 3.56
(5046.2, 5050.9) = 5.46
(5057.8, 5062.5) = 5.93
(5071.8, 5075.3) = 3.74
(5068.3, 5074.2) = 4.11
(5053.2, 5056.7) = 5.17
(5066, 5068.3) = 4.54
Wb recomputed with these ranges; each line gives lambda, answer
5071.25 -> 4.29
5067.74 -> 4.925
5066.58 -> 4.127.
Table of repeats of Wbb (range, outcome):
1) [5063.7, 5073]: 5.088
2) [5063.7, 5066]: 3.964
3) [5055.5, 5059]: 7.721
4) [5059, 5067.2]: 6.415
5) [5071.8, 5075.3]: 4.938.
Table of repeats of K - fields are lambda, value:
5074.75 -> 4.938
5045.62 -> 6.185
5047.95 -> 6.544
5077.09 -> 4.038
